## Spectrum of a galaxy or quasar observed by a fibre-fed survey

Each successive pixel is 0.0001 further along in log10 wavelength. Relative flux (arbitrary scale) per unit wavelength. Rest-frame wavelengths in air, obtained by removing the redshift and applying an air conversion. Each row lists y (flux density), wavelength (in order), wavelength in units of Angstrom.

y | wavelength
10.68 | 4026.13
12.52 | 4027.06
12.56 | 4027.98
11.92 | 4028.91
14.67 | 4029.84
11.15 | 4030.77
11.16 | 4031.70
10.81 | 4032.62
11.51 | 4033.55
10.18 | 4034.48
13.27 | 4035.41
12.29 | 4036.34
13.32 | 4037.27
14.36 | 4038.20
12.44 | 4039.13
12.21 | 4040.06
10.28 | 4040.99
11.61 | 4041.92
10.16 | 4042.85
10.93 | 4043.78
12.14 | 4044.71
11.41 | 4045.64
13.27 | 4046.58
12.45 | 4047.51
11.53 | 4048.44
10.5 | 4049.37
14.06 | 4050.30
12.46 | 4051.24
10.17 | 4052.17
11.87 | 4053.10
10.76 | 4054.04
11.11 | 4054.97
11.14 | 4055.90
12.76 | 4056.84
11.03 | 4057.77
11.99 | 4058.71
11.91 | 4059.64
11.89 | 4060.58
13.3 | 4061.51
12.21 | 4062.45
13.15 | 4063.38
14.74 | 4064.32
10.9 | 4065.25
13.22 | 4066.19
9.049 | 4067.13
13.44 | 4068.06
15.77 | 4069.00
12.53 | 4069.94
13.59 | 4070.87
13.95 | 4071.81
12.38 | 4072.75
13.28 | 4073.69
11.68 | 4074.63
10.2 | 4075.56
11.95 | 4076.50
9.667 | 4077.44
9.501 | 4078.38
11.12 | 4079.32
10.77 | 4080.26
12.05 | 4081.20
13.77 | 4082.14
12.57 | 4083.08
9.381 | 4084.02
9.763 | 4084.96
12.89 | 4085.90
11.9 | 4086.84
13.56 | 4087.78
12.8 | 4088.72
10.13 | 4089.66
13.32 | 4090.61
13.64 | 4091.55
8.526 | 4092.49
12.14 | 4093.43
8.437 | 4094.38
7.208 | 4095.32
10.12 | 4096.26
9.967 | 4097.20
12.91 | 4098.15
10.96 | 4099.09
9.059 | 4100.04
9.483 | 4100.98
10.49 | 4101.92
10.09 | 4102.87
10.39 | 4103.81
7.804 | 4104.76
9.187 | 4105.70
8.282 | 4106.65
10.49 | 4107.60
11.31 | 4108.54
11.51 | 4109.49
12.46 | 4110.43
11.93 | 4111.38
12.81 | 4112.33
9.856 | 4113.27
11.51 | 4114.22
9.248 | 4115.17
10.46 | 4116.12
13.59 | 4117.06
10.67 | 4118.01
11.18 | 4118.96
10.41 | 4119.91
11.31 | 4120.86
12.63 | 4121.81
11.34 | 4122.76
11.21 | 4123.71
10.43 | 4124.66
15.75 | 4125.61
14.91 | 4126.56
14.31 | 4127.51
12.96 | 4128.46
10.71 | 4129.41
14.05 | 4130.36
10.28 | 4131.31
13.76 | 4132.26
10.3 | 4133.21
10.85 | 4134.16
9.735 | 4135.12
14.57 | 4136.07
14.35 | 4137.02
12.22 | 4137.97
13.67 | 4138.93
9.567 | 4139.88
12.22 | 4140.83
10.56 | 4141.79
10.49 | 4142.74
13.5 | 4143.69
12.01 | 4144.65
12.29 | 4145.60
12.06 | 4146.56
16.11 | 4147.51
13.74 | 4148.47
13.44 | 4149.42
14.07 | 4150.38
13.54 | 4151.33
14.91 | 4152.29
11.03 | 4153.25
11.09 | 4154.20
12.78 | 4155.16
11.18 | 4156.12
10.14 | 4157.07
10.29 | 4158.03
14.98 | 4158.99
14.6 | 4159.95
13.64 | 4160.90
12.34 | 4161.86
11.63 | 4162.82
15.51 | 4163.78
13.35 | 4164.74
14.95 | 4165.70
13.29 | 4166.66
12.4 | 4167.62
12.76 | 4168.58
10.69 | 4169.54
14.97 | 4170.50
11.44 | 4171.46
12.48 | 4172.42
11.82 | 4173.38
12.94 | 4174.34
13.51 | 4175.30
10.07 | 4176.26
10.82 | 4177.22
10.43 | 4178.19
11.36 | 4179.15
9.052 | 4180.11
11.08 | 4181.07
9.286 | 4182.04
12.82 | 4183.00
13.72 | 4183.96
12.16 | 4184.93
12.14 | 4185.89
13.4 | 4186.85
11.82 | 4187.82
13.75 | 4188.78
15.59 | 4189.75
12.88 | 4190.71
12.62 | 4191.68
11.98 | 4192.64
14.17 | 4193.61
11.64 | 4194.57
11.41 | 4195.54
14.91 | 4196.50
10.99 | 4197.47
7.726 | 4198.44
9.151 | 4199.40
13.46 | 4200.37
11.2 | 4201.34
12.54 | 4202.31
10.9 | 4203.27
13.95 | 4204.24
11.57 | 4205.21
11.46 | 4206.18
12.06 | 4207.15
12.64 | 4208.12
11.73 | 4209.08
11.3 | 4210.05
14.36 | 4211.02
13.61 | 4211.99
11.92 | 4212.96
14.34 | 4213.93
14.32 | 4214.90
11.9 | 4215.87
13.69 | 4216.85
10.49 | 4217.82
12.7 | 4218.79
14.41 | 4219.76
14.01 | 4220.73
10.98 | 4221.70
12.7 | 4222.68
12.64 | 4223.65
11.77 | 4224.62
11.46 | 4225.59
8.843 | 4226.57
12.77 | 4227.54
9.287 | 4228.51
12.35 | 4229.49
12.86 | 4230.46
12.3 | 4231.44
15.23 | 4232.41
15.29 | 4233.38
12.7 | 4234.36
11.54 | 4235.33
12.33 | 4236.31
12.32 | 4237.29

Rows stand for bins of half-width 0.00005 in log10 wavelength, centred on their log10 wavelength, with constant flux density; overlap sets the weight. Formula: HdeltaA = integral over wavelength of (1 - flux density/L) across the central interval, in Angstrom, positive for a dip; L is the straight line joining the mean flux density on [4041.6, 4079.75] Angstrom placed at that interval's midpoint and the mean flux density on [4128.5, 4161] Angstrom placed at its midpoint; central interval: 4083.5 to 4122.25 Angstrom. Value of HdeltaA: 4.4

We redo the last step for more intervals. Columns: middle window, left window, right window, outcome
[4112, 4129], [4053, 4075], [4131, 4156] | 0.7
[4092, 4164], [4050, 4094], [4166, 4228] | 2.3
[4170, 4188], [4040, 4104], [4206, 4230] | 0.4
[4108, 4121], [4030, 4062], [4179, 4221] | 0.8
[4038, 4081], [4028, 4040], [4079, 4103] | -0.9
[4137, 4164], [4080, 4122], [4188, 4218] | -2.3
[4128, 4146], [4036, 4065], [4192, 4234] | 0.3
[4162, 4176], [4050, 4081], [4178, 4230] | -0.9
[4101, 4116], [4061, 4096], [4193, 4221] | 1.9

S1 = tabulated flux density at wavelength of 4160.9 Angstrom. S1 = 13.64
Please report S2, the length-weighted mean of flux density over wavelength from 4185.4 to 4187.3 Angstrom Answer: 12.8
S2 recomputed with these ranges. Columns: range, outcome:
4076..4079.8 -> 10.5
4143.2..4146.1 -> 12.6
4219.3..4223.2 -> 13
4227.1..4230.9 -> 11.8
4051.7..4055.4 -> 11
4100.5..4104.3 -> 10.1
